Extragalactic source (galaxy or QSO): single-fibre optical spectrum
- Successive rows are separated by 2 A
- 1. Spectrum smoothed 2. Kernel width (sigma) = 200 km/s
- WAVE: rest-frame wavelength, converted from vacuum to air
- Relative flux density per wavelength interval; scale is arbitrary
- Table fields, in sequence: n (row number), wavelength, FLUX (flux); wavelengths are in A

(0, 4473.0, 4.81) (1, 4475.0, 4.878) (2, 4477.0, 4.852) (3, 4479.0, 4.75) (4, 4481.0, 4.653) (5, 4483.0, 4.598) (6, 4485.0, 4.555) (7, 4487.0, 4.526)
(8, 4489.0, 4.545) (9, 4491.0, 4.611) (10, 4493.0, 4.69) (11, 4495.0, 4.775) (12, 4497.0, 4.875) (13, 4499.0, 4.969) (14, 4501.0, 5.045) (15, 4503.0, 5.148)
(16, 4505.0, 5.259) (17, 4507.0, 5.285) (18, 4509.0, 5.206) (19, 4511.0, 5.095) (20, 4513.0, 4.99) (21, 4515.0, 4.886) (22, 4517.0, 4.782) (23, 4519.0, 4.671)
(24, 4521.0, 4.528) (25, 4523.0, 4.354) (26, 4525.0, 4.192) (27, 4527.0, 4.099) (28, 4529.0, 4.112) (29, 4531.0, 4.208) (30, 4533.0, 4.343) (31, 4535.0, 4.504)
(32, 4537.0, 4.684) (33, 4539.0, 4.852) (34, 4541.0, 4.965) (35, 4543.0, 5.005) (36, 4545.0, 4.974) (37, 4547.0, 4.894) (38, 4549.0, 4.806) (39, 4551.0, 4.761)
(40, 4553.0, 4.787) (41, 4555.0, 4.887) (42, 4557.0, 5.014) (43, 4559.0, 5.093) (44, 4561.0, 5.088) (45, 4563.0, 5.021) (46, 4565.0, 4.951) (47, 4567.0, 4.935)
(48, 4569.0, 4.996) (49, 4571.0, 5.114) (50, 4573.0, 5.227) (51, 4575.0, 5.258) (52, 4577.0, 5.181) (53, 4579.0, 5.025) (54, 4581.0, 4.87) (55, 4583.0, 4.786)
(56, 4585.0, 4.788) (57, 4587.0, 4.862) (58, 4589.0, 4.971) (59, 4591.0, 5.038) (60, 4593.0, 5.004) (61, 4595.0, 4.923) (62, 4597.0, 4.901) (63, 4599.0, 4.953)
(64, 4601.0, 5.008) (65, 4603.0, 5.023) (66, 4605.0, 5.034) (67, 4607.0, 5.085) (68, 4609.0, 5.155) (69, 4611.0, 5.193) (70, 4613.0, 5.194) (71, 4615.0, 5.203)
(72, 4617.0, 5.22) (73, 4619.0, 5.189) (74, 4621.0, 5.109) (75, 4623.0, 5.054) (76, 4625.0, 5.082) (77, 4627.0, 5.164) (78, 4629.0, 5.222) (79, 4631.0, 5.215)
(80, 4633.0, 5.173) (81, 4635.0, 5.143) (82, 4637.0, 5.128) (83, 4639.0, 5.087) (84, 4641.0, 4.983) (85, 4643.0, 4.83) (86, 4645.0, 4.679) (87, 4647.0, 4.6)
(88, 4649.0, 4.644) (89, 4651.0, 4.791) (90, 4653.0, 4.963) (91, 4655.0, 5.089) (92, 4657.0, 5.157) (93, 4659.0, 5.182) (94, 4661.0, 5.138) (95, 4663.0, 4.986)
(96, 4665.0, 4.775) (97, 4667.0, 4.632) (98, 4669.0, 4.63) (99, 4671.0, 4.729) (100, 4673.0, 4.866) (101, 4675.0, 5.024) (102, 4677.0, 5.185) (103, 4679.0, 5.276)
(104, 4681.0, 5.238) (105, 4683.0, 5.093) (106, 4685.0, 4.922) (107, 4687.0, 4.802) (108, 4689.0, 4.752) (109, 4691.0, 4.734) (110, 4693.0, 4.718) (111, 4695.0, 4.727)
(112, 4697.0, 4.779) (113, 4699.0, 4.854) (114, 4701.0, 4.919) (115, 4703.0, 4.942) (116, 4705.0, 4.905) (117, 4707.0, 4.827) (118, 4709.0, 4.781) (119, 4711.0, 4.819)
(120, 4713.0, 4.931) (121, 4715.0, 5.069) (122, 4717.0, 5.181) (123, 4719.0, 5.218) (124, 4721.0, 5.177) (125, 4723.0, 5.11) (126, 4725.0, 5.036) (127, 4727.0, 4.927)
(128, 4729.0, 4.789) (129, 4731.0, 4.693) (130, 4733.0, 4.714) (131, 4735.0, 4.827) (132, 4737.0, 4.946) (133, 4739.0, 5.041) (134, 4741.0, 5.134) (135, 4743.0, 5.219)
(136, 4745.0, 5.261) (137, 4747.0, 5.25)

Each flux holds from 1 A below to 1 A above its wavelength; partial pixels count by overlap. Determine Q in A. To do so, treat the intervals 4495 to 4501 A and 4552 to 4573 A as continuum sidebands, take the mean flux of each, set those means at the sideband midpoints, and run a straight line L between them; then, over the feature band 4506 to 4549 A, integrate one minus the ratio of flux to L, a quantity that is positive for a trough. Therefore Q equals 2.2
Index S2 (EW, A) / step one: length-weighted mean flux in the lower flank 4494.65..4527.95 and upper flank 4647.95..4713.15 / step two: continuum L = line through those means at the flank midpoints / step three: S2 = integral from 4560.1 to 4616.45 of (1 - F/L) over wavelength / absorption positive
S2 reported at -1.9 A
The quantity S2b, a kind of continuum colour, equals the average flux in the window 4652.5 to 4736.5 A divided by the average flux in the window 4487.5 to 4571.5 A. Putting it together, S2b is 1.03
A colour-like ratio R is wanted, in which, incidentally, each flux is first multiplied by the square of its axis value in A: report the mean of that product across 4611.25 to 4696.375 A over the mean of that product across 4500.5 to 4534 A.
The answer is 1.12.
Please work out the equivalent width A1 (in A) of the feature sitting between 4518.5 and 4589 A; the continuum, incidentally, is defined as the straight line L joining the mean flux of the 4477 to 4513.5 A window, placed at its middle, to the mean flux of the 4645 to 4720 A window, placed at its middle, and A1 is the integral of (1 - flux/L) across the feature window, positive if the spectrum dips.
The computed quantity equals 1.2 A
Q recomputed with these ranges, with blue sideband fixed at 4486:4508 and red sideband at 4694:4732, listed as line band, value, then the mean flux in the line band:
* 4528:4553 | 1.09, 4.68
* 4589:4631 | -1.53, 5.09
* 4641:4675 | 0.38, 4.86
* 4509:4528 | 0.92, 4.65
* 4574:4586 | -0.20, 4.98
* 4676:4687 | -0.42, 5.11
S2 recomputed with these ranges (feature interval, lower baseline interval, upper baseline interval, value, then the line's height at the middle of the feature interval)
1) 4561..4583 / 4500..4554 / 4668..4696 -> -1.1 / 4.8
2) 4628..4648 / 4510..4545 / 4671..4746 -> -0.8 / 4.82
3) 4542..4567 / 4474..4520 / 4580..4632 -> 0.1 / 4.96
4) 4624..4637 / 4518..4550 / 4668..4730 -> -1.0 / 4.78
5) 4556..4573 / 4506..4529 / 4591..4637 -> -0.5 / 4.9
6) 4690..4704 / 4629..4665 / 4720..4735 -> 0.4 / 4.94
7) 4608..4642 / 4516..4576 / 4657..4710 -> -2.1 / 4.85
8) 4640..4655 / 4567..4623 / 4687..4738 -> 0.5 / 4.98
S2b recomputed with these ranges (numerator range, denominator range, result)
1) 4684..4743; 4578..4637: 0.97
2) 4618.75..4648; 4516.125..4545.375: 1.11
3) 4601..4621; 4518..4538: 1.18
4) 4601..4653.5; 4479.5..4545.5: 1.07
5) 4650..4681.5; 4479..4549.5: 1.05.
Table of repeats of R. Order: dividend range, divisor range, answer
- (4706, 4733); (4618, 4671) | 1.03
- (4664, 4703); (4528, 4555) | 1.11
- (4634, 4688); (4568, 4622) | 1.01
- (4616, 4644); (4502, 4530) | 1.13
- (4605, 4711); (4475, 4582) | 1.09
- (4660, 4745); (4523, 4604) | 1.08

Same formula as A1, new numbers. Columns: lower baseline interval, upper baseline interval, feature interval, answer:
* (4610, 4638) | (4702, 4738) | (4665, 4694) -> 0.79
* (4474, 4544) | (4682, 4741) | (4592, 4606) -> -0.49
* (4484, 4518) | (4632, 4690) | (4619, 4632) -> -0.55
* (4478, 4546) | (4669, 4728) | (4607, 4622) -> -1.01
